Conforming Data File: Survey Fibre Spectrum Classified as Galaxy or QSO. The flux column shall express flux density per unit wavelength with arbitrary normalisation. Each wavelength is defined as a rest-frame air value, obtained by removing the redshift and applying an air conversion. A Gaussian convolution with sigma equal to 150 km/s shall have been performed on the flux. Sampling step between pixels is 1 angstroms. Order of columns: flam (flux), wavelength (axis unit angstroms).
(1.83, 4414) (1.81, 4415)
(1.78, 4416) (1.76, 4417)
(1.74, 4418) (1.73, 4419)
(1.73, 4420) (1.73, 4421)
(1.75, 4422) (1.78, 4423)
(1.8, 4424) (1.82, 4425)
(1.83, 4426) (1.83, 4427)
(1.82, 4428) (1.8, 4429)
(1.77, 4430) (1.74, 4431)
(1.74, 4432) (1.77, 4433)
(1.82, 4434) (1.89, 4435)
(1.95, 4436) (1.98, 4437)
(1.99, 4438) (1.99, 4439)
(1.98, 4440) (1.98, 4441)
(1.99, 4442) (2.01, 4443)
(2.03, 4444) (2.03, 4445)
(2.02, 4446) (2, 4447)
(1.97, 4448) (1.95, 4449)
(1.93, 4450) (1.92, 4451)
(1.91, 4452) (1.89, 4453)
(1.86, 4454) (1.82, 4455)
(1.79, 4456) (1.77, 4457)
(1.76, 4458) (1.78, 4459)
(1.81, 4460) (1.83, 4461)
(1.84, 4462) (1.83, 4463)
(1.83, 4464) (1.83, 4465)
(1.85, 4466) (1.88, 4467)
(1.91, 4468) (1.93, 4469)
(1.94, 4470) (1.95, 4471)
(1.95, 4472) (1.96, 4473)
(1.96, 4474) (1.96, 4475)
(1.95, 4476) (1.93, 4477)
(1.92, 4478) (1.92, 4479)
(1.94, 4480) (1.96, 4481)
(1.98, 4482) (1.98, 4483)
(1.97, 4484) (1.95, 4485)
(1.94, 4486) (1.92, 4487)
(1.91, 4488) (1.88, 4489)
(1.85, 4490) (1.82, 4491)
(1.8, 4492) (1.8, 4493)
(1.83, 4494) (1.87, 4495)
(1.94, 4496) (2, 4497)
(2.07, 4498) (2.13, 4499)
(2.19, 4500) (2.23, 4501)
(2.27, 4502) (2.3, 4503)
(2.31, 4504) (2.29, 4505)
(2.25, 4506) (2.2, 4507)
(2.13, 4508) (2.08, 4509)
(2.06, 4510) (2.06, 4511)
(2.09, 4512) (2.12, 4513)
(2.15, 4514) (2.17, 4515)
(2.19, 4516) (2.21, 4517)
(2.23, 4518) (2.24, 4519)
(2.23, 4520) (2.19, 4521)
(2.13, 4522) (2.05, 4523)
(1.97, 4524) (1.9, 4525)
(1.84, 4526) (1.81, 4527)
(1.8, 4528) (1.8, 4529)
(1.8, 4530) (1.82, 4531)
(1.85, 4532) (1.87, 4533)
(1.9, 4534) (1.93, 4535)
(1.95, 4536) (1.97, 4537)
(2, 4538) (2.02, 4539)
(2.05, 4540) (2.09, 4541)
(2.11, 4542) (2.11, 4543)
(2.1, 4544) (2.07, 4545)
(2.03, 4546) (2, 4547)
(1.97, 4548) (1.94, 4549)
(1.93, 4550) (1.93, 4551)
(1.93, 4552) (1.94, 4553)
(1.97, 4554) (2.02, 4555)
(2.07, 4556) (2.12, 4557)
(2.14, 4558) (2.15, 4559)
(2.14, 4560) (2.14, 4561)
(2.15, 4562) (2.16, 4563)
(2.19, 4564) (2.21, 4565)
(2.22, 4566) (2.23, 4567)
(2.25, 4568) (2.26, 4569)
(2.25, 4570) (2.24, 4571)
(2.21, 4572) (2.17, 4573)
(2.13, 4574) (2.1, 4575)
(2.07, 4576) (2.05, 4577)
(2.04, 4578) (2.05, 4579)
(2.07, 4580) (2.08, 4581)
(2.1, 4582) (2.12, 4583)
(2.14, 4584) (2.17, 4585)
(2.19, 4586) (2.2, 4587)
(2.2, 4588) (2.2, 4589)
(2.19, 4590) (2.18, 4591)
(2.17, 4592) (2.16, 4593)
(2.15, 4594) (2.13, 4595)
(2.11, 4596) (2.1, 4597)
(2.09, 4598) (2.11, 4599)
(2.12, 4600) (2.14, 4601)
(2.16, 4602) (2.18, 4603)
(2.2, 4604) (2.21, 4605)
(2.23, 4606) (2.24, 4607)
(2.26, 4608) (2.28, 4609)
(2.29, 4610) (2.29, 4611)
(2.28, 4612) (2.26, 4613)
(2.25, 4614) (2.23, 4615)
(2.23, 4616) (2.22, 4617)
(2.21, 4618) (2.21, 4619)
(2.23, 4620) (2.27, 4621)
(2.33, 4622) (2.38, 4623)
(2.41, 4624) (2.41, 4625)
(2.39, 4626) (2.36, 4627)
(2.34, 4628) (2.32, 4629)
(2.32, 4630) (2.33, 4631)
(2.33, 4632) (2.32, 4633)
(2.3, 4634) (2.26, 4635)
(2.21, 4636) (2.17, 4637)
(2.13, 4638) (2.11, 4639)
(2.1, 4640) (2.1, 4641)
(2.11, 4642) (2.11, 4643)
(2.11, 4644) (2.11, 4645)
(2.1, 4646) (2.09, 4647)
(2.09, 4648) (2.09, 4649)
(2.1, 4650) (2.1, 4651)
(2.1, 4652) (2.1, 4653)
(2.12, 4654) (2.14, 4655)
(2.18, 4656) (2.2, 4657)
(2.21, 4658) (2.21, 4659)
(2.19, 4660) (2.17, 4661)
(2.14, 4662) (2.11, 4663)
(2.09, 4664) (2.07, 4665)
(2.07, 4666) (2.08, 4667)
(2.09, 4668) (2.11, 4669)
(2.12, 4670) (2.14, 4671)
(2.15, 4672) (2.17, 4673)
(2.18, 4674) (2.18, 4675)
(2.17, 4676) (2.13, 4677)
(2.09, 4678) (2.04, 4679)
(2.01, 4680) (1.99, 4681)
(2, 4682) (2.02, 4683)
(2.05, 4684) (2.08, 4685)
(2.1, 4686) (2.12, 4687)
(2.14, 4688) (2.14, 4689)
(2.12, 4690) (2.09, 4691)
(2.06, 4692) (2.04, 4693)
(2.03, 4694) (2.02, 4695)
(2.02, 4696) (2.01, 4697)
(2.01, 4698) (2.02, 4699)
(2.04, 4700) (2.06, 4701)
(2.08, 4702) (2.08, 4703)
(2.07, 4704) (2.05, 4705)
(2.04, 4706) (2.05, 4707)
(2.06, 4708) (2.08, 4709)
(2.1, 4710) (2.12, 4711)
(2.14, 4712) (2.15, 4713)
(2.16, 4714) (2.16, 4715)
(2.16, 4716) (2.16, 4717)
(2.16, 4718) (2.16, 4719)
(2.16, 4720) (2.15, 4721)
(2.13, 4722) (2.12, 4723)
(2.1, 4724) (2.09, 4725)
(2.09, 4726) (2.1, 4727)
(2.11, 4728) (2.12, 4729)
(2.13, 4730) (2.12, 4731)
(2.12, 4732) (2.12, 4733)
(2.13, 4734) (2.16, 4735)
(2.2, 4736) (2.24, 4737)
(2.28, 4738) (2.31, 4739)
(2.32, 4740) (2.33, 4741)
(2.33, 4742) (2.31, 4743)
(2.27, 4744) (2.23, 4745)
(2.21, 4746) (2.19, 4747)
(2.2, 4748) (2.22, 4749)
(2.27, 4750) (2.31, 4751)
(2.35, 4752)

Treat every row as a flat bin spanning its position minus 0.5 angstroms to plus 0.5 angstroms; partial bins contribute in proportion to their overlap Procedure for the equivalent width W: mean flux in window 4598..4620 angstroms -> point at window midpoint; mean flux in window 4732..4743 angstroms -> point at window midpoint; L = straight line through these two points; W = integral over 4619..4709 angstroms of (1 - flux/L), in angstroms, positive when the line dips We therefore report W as 3.5 angstroms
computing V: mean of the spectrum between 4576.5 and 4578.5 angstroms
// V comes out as 2.04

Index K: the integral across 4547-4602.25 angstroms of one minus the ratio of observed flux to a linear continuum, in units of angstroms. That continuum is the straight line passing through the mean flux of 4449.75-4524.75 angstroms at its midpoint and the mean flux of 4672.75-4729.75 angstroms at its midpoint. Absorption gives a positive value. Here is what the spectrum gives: -2.4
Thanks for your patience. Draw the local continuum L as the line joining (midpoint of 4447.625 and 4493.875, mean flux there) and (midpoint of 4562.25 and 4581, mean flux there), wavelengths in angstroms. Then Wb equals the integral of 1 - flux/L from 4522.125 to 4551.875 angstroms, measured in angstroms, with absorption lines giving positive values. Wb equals 1.63 angstroms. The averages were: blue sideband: 1.89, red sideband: 2.16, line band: 1.95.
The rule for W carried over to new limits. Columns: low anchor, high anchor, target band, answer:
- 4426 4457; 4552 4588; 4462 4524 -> -0.8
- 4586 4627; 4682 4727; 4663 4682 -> 0.3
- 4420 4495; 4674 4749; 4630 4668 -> -1.6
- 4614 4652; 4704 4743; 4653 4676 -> 0.6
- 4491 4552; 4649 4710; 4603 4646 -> -3.6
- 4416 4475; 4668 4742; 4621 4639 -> -2.3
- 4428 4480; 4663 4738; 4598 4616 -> -1.7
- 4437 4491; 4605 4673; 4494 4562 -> -1.1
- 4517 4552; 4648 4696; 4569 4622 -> -3.5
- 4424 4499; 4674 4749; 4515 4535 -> -0.4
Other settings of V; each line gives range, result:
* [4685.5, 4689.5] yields 2.12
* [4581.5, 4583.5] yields 2.11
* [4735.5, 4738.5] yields 2.24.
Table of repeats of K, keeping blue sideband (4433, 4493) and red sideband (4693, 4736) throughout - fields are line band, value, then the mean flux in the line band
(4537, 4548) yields -0.44 angstroms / 2.05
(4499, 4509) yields -1.47 angstroms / 2.23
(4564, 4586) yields -1.74 angstroms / 2.15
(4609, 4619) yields -1.12 angstroms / 2.25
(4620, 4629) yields -1.42 angstroms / 2.35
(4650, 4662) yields -0.57 angstroms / 2.15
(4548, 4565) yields -0.67 angstroms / 2.06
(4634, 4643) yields -0.50 angstroms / 2.15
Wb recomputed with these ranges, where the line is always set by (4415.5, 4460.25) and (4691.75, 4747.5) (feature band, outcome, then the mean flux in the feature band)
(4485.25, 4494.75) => 0.24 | 1.86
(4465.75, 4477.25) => -0.24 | 1.93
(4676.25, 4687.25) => 0.20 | 2.06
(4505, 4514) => -0.95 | 2.13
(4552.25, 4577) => -1.98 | 2.14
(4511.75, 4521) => -1.18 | 2.18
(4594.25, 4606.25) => -0.76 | 2.15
